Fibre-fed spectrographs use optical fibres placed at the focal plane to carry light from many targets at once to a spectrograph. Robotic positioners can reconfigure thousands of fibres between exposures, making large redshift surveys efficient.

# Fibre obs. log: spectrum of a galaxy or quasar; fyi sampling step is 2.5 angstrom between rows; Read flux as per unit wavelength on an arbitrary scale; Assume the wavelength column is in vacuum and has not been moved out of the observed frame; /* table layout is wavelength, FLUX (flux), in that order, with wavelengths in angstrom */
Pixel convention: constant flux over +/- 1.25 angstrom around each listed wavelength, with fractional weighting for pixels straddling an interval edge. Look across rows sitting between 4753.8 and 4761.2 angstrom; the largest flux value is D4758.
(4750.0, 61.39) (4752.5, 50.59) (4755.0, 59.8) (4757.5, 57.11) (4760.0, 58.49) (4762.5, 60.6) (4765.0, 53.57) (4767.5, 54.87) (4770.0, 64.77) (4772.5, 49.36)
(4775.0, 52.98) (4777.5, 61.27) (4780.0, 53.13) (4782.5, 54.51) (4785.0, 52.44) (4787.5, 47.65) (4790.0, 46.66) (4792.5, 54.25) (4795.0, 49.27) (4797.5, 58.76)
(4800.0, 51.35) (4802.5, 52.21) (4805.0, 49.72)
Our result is 59.8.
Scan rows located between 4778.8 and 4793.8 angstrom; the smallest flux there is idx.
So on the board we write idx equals 46.66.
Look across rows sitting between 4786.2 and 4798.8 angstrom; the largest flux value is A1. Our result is 58.76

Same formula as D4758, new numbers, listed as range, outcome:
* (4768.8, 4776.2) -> 64.77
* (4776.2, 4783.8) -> 61.27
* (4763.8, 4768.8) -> 54.87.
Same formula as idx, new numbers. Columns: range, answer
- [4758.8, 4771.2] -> 53.57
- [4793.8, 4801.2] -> 49.27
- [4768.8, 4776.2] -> 49.36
